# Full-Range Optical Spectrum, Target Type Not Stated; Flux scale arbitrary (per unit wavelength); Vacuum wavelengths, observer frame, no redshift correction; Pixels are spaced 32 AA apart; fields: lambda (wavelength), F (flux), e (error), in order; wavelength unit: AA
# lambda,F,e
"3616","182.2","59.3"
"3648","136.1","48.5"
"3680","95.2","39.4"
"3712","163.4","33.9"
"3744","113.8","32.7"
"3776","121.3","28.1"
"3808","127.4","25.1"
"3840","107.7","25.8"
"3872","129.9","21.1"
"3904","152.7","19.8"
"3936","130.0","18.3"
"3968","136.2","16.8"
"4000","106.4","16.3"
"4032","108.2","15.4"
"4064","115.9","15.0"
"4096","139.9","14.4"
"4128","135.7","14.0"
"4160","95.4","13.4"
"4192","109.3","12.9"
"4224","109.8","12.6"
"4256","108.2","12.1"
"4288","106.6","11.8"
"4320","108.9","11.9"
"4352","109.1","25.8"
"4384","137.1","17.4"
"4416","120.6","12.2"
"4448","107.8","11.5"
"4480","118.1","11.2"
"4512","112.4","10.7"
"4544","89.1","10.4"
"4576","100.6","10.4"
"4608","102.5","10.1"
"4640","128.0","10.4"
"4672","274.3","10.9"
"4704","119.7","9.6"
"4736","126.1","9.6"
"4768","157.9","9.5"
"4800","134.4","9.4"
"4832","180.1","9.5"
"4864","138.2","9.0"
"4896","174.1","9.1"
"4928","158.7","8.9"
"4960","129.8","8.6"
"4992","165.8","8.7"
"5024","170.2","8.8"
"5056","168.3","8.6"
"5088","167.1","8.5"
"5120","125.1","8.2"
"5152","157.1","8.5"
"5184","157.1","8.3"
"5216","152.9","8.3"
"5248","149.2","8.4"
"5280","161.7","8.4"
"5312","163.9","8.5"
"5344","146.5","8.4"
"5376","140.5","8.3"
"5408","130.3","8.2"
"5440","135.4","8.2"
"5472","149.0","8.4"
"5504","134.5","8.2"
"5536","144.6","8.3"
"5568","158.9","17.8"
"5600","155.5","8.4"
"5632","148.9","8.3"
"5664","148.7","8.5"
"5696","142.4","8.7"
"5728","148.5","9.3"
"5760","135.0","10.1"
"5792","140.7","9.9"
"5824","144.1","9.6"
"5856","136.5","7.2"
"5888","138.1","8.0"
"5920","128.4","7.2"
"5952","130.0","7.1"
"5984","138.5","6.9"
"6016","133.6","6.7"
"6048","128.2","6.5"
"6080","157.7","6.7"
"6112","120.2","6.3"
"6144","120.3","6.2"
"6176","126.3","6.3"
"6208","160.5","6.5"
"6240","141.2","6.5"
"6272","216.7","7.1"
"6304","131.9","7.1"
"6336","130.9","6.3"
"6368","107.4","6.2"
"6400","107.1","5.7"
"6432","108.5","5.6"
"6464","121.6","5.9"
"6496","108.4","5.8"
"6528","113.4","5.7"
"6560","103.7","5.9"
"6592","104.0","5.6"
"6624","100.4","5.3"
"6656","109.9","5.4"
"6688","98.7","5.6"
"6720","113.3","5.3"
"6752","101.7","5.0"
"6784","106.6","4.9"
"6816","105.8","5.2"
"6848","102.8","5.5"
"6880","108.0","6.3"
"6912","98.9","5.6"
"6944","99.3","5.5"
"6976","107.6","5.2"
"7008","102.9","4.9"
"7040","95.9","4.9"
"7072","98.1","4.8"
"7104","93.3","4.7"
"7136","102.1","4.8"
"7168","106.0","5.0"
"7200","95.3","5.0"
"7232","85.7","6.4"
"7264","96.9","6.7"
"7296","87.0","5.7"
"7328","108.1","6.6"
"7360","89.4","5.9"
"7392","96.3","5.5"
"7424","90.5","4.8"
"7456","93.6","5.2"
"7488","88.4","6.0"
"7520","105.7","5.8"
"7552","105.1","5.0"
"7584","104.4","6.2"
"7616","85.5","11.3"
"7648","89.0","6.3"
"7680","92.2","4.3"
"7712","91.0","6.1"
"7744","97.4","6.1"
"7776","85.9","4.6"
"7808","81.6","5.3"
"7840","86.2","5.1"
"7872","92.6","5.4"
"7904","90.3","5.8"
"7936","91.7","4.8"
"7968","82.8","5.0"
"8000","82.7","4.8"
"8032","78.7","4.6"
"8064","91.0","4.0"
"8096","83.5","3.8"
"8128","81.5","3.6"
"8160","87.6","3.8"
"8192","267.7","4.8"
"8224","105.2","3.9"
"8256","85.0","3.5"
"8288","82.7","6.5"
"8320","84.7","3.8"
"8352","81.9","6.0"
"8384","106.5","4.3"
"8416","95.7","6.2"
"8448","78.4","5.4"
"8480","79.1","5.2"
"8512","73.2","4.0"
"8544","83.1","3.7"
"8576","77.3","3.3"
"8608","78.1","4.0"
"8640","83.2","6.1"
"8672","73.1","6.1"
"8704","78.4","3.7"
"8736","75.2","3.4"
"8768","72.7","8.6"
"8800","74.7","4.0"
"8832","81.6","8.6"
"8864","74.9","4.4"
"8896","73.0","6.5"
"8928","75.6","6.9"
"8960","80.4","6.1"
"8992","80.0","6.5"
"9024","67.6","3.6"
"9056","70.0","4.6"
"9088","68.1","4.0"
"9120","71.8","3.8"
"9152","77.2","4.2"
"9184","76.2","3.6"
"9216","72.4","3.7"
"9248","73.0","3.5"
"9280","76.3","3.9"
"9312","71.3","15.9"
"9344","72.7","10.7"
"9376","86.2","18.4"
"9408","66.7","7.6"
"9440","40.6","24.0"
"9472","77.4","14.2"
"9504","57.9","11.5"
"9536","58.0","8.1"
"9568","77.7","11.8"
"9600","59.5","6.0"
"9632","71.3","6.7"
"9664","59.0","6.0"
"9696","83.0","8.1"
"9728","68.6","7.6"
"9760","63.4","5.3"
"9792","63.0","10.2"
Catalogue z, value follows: 0.25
